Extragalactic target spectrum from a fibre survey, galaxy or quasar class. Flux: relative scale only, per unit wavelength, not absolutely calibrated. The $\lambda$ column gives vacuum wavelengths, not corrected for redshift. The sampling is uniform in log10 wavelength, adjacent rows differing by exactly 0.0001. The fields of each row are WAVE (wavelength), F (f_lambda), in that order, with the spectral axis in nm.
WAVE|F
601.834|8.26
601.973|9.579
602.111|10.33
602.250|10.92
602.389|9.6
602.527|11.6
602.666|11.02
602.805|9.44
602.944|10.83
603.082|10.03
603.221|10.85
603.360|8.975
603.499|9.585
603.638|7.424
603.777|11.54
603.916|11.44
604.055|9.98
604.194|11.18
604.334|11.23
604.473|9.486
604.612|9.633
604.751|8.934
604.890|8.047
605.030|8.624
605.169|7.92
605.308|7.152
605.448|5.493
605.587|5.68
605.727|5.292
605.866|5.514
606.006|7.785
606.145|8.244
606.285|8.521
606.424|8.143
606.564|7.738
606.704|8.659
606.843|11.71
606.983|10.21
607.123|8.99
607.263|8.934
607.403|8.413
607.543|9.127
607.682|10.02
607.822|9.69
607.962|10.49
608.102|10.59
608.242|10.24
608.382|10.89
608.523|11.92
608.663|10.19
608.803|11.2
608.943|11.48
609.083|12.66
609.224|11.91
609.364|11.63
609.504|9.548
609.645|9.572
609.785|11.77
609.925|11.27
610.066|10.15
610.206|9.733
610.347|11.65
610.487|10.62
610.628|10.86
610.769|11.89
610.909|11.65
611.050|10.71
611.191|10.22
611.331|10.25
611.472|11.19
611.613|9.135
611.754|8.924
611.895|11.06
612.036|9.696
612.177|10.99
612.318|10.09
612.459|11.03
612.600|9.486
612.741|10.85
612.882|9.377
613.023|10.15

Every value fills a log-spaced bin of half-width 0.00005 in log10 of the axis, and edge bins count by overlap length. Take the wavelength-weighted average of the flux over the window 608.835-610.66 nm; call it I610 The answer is 11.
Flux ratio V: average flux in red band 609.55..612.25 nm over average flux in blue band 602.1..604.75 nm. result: 1.0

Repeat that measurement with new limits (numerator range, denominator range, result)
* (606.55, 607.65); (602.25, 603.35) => 0.89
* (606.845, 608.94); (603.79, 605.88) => 1.19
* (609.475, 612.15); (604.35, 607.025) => 1.30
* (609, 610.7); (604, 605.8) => 1.31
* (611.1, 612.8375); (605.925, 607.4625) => 1.16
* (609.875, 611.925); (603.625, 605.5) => 1.15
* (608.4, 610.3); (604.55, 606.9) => 1.41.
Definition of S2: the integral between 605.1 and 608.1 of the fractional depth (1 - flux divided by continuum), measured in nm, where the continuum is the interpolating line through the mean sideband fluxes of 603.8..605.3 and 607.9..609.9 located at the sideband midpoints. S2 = 0.58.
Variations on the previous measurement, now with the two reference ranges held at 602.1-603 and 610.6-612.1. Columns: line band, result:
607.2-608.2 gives 0.08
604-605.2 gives 0.12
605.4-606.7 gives 0.43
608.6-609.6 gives -0.07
